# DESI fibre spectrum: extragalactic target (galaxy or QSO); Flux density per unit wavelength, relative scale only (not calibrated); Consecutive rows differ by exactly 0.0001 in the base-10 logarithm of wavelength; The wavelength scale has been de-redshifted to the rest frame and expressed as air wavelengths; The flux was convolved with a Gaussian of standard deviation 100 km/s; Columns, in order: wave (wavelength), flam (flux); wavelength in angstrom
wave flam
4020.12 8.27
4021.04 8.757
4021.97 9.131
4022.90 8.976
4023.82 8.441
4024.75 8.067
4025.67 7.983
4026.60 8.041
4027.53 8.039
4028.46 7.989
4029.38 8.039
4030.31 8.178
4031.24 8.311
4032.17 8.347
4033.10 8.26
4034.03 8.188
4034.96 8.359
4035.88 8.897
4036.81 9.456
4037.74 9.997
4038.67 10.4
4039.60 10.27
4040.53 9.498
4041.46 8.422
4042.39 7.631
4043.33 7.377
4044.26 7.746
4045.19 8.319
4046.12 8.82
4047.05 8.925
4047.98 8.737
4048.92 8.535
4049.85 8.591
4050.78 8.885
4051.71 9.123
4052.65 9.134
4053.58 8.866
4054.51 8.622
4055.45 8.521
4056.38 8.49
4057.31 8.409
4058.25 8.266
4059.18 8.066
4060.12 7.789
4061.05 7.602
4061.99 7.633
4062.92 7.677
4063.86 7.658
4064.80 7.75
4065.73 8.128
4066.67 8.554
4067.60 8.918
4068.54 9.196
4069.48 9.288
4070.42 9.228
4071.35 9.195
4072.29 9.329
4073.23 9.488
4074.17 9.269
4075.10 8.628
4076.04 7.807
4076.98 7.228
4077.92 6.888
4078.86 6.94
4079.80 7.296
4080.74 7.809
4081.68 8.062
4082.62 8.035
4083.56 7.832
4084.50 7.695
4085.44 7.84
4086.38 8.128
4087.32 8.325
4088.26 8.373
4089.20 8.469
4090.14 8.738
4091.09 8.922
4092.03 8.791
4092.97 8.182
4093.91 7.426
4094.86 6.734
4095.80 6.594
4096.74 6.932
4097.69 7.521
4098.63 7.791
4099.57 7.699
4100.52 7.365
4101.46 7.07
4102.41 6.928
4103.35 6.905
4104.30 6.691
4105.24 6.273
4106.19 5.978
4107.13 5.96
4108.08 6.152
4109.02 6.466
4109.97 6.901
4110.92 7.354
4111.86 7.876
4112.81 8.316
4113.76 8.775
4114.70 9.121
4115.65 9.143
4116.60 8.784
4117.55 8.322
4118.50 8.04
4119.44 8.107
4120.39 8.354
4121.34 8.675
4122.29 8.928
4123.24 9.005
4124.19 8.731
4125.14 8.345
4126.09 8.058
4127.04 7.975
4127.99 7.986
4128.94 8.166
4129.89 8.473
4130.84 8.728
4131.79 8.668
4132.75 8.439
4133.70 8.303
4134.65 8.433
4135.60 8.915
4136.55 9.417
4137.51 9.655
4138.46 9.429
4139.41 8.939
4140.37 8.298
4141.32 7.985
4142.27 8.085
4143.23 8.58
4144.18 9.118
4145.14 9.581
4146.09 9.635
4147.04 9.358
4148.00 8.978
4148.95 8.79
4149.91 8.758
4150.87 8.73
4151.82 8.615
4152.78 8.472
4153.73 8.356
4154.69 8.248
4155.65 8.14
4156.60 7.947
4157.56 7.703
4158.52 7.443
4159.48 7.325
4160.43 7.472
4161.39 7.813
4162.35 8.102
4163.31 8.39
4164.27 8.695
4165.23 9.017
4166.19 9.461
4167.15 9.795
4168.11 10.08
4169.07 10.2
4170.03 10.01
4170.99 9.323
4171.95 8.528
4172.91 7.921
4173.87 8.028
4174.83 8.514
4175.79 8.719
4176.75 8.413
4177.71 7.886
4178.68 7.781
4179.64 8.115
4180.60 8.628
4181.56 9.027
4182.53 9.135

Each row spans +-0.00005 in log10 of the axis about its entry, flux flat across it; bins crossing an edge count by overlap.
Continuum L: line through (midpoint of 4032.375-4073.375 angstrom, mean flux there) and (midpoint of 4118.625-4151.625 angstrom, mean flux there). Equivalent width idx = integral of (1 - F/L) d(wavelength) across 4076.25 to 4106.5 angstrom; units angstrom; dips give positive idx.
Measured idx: 3.9 angstrom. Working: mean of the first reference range 8.63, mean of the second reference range 8.69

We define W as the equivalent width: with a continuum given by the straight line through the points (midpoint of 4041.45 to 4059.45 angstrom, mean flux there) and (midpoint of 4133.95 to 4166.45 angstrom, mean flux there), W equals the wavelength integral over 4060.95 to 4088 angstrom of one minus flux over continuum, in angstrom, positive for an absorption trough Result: 1.0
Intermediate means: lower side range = 8.48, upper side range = 8.58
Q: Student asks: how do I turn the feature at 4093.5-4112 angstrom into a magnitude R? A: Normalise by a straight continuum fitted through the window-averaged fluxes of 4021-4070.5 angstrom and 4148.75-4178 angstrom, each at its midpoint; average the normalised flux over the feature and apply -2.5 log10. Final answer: 0.23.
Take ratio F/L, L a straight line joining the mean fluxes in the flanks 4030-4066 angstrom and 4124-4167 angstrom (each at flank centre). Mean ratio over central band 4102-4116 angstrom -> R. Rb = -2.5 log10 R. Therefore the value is 0.18 mag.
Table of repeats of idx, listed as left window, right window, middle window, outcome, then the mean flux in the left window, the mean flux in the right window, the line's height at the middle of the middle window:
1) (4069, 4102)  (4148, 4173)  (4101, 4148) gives 0.74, 8.02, 8.61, 8.33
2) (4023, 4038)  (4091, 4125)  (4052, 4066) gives -0.07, 8.41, 7.68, 8.14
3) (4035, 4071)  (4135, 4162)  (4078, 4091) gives 0.96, 8.62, 8.56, 8.6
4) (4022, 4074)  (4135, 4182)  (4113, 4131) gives 0.26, 8.57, 8.66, 8.63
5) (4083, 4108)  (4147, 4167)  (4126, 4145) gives -1.29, 7.49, 8.37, 8.06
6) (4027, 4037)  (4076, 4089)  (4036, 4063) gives -1.64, 8.34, 7.75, 8.13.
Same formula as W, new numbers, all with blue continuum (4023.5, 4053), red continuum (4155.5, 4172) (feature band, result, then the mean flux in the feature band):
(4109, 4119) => 0.5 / 8.17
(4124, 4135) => 0.4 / 8.35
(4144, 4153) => -0.4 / 9.01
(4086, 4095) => 0.4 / 8.26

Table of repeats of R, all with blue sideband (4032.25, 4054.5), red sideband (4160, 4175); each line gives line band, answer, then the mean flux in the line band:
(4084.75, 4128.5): 0.13 mag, 7.81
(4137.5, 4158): 0.02 mag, 8.68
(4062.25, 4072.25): 0.03 mag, 8.57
